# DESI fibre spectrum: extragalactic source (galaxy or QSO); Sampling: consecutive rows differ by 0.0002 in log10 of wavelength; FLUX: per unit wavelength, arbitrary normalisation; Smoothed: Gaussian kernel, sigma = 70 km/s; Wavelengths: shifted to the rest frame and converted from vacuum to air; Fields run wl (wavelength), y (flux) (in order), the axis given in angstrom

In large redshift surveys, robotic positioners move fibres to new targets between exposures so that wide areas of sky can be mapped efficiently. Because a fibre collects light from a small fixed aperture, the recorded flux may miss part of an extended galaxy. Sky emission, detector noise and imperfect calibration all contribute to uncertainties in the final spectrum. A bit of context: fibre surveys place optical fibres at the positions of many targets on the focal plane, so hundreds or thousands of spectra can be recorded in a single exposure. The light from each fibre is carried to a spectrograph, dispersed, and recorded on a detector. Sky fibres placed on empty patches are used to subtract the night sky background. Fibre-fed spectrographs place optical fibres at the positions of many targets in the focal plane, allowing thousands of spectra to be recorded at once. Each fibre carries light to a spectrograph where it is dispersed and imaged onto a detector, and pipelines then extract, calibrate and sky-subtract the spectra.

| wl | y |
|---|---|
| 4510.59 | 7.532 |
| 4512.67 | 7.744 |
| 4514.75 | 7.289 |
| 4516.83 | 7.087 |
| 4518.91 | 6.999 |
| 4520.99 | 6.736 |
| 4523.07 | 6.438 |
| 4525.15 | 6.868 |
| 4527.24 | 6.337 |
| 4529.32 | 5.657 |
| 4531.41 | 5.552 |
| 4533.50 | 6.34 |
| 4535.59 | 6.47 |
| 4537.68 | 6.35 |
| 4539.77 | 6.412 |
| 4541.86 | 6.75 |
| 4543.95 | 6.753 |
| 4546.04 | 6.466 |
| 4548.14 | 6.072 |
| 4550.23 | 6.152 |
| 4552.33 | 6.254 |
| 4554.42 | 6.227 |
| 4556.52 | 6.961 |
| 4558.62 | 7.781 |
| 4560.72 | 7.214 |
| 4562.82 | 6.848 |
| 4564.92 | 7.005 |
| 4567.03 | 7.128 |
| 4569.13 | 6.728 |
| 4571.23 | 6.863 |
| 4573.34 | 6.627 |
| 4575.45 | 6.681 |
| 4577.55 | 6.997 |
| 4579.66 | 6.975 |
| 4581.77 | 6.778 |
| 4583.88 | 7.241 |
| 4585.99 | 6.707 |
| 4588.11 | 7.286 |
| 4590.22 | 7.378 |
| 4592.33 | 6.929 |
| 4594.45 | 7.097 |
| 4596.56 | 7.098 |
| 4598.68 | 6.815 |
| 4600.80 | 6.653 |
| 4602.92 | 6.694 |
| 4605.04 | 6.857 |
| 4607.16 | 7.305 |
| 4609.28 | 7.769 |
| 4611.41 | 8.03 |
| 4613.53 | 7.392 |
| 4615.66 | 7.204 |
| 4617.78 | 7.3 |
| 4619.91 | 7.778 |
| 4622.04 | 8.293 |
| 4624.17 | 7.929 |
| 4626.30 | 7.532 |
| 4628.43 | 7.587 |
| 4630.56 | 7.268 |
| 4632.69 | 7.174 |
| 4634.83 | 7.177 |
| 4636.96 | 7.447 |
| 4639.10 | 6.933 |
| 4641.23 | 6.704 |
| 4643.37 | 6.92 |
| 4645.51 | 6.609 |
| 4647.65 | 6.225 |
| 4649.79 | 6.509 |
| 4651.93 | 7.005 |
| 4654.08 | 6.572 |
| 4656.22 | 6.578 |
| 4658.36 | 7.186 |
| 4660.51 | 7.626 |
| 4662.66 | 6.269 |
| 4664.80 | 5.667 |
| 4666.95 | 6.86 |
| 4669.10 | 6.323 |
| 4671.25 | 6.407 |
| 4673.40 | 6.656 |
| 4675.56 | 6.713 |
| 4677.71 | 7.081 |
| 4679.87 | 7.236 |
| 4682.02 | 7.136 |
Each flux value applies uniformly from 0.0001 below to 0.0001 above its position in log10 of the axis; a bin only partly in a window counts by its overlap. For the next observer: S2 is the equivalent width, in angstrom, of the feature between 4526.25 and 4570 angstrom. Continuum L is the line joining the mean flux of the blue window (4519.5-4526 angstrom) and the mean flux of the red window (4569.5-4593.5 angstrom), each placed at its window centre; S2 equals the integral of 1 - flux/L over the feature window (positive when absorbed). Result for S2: 1.7 angstrom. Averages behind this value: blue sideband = 6.7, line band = 6.55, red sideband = 6.95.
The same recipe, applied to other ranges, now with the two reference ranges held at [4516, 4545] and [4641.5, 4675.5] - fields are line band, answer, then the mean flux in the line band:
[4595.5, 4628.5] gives -4.1 angstrom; 7.38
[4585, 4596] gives -0.9 angstrom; 7.08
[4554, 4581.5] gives -1.7 angstrom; 6.94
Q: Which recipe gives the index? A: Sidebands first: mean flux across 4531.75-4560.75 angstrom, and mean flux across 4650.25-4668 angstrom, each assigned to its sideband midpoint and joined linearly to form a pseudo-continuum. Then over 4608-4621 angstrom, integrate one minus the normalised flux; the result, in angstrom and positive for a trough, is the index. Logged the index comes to -1.8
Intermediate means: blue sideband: 6.54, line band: 7.57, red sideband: 6.71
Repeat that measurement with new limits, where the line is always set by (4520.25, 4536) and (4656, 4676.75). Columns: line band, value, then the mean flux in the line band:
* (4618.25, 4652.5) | -3.4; 7.2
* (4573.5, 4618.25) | -4.4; 7.09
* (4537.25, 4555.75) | -0.2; 6.39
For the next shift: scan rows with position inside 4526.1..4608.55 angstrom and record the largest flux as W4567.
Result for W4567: 7.781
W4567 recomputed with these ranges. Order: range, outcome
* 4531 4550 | 6.753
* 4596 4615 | 8.03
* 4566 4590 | 7.286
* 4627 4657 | 7.587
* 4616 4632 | 8.293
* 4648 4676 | 7.626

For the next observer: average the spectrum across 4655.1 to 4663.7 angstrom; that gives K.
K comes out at 6.92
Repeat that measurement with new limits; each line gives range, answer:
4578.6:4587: 6.93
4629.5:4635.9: 7.21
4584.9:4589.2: 7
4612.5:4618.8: 7.3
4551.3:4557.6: 6.49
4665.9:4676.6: 6.59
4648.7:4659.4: 6.77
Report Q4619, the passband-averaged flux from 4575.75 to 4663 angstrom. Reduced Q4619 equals 7.12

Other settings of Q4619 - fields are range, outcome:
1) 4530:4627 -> 6.94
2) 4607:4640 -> 7.51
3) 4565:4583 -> 6.86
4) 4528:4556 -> 6.28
